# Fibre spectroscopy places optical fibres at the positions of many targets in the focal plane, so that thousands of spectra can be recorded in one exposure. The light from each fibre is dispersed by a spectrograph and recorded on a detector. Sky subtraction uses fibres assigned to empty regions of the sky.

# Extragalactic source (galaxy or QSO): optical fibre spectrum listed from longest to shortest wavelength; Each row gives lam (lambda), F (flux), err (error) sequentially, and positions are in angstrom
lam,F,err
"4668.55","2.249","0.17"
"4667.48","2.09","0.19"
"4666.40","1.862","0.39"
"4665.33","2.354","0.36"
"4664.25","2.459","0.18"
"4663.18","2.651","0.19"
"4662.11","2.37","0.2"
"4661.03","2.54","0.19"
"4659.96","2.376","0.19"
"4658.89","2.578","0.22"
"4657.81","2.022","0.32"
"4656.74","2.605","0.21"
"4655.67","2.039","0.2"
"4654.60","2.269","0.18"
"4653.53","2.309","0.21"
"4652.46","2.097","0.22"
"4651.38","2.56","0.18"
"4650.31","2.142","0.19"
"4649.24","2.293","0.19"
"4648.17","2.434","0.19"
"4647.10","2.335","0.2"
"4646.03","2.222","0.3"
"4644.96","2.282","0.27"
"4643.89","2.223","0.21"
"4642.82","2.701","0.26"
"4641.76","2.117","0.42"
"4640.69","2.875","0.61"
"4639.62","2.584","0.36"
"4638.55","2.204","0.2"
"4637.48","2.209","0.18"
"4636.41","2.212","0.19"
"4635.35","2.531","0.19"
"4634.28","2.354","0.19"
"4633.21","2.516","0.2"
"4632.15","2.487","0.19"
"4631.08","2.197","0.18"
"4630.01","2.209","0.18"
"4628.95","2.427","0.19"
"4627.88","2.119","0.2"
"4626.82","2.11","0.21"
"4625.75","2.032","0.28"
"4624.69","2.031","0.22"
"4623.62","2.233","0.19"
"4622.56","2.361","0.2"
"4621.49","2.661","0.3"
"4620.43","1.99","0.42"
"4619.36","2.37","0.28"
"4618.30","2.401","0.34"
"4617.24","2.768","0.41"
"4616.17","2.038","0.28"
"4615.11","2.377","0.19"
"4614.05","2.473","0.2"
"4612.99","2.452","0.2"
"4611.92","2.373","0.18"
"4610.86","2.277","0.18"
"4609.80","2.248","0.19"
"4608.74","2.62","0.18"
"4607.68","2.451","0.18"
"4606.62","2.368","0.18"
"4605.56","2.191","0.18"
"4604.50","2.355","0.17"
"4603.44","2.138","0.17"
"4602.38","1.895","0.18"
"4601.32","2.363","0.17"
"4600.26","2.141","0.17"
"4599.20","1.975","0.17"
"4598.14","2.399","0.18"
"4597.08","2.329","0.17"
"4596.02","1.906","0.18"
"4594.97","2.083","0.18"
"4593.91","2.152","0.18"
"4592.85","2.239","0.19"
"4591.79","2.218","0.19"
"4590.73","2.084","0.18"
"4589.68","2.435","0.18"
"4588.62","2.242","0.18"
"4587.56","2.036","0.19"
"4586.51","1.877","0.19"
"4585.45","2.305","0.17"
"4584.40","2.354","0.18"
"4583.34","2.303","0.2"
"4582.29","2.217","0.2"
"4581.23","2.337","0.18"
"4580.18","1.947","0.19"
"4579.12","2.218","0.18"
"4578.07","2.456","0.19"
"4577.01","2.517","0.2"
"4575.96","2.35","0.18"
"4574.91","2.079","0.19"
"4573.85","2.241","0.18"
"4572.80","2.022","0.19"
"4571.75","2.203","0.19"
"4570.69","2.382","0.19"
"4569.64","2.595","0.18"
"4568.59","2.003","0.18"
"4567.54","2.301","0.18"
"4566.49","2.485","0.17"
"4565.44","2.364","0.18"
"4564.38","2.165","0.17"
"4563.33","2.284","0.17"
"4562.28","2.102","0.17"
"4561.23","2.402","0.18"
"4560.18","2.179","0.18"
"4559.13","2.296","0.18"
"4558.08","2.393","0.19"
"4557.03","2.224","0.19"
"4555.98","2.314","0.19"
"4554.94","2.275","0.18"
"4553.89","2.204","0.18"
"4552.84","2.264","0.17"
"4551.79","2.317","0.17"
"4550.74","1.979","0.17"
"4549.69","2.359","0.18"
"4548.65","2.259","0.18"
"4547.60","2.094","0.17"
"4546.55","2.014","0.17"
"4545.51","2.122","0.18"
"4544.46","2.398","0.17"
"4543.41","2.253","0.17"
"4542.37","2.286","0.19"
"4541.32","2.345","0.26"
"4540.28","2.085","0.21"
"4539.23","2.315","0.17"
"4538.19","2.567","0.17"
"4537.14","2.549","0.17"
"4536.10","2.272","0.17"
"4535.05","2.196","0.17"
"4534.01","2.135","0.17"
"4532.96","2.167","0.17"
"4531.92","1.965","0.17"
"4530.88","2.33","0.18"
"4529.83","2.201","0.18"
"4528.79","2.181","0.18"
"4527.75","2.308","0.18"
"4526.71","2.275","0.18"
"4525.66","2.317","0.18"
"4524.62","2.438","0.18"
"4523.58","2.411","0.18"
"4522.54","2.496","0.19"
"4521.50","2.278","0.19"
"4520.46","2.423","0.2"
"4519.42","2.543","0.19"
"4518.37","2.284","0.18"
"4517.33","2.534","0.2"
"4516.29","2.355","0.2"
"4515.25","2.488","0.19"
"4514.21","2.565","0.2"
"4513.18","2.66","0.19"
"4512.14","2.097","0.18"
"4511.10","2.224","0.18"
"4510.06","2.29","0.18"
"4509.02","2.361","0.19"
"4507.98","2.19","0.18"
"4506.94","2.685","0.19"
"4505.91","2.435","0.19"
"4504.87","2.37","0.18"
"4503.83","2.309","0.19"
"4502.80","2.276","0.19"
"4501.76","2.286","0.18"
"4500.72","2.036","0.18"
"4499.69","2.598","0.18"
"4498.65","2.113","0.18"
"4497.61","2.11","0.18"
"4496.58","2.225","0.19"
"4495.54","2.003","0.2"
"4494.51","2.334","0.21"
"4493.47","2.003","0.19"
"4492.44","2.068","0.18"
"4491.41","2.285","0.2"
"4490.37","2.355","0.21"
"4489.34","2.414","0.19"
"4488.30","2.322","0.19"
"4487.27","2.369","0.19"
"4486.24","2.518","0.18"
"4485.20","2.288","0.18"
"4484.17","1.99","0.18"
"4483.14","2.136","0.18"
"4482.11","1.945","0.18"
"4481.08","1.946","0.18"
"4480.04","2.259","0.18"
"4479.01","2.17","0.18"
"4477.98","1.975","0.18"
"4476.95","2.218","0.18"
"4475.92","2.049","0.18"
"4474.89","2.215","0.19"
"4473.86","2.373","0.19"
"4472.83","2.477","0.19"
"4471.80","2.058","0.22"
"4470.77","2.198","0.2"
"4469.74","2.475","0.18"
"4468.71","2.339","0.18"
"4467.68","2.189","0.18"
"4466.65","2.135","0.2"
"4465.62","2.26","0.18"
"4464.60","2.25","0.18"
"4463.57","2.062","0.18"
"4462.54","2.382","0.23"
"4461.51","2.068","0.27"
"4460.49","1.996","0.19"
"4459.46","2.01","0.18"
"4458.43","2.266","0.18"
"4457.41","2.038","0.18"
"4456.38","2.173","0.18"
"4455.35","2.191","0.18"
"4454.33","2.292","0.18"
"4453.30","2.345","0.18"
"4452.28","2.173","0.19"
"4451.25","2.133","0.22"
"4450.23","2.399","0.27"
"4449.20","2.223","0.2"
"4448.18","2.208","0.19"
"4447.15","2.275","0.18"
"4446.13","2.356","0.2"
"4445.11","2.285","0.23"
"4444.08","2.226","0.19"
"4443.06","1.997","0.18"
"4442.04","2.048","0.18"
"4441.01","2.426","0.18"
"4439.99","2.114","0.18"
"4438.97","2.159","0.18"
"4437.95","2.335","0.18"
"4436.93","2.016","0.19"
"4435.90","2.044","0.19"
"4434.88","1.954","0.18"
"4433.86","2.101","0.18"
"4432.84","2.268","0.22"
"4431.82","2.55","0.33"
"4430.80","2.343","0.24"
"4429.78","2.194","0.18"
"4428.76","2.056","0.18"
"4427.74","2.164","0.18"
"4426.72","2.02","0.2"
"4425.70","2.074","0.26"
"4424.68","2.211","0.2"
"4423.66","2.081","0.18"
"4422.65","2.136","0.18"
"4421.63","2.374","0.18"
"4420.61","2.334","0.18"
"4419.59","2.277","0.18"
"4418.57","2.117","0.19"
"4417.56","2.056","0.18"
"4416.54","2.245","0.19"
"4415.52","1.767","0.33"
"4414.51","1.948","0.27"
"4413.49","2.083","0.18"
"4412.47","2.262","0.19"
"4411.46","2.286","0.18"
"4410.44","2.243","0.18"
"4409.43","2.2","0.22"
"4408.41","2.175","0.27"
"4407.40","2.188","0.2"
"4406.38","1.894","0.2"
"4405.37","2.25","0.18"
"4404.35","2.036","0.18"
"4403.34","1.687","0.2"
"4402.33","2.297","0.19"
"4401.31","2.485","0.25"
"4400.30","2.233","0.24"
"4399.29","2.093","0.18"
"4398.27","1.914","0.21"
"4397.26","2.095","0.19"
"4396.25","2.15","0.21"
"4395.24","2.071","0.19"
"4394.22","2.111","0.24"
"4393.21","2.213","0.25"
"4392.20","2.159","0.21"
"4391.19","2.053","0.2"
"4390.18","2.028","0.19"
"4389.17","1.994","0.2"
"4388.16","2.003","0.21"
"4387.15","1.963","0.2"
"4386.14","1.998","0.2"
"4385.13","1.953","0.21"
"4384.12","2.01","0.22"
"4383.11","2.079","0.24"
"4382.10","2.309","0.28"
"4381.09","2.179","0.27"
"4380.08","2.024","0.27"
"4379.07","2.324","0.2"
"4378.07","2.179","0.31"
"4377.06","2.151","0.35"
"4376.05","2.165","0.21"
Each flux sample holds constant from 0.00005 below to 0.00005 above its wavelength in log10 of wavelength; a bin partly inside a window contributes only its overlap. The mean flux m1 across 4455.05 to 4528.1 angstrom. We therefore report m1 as 2.26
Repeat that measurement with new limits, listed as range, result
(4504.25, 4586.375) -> 2.3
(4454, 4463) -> 2.15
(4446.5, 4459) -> 2.23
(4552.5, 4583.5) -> 2.27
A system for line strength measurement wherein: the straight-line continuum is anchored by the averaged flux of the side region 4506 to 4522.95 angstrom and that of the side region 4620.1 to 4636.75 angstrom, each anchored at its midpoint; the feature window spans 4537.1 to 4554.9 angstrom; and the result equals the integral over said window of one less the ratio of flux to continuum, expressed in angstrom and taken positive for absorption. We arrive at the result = 0.9 angstrom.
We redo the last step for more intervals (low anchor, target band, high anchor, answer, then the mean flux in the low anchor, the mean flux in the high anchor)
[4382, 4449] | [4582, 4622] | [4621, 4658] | 0.37 angstrom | 2.14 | 2.32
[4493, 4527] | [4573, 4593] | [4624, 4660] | 0.79 angstrom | 2.33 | 2.31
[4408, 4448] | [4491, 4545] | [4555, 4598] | -2.20 angstrom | 2.17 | 2.24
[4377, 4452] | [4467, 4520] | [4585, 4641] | -1.79 angstrom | 2.15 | 2.28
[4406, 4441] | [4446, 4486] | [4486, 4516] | 0.85 angstrom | 2.16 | 2.31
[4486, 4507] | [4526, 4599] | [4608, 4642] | 2.21 angstrom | 2.28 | 2.34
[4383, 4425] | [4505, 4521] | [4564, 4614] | -1.56 angstrom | 2.11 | 2.25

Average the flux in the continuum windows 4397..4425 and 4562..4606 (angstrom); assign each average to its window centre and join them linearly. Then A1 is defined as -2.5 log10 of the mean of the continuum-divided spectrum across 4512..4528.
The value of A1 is -0.10 mag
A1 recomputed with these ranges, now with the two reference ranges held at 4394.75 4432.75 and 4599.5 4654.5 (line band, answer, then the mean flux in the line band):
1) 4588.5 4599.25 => 0.05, 2.19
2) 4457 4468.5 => 0.02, 2.16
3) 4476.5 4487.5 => 0.02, 2.16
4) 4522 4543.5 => -0.02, 2.29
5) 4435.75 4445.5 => 0.00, 2.17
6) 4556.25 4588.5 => 0.01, 2.25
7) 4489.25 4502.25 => 0.00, 2.21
